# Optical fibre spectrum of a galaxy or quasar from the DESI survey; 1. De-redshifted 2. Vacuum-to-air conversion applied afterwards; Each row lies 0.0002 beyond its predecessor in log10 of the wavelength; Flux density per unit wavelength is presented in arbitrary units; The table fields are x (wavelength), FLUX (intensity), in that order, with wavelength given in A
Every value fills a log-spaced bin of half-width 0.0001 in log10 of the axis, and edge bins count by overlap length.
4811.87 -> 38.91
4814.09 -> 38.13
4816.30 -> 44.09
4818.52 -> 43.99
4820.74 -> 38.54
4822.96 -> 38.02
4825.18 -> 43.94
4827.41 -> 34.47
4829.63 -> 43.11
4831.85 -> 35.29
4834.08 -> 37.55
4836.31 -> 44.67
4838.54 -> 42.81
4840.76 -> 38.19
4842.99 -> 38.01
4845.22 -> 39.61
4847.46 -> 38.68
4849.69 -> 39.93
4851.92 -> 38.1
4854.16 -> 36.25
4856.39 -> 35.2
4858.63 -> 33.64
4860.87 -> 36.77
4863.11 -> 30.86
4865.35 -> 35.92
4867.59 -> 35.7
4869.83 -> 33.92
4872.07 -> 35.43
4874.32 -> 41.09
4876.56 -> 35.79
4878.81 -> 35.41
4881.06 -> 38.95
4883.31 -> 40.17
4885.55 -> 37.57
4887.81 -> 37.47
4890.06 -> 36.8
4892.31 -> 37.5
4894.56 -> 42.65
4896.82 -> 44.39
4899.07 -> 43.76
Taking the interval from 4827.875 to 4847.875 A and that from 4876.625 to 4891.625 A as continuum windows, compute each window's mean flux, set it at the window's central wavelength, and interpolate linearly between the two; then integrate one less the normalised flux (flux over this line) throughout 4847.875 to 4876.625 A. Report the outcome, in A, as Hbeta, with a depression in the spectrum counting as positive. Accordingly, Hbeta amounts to 1.8 A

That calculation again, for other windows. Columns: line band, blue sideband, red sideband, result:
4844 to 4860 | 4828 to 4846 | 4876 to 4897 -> 0.8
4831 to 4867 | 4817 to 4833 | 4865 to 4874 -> 0.0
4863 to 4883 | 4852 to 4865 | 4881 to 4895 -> 0.2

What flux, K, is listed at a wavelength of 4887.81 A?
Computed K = 37.47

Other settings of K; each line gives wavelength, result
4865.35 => 35.92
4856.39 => 35.2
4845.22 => 39.61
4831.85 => 35.29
